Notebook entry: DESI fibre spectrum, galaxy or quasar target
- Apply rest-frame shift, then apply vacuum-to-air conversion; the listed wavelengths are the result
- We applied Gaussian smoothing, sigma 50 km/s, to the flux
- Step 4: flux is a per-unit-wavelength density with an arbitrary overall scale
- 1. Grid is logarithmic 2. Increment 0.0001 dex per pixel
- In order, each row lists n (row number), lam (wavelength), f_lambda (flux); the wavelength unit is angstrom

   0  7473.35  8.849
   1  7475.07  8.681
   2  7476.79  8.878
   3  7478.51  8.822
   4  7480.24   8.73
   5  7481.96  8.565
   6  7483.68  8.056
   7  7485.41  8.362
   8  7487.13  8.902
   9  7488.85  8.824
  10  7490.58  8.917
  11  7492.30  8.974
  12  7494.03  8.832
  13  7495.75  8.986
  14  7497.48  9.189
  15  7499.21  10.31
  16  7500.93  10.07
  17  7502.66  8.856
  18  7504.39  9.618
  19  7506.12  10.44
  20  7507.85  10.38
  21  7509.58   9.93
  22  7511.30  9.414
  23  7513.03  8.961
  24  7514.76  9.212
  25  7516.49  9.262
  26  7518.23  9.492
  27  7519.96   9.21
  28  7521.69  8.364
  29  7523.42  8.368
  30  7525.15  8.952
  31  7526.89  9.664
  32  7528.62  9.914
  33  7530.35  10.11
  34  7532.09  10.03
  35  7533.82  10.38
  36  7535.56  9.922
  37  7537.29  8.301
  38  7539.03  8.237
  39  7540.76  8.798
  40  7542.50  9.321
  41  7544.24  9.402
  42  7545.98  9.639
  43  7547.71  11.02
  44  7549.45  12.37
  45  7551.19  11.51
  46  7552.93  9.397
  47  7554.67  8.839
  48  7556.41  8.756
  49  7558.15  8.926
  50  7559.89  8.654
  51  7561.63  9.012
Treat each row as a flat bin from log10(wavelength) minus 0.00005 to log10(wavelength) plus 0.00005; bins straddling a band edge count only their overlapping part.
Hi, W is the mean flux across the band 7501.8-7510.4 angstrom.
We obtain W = 9.84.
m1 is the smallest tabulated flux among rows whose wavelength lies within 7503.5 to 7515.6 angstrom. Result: 8.961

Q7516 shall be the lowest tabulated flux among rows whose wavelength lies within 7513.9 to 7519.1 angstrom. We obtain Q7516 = 9.212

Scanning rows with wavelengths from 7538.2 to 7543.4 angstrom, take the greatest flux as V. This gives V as 9.321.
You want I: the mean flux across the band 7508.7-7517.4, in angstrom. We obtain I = 9.36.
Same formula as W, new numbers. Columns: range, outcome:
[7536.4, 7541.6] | 8.46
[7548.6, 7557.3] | 10.2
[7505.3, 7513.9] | 9.83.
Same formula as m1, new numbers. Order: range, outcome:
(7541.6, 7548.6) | 9.321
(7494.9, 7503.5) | 8.856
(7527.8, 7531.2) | 9.914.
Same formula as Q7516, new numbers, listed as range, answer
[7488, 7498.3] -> 8.824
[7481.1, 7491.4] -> 8.056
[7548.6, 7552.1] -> 11.51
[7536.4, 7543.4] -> 8.237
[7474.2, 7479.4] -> 8.681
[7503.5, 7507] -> 9.618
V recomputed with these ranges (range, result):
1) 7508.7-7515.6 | 9.93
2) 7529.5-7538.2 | 10.38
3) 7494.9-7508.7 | 10.44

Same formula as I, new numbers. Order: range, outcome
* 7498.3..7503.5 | 9.75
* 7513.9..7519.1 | 9.31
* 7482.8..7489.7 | 8.54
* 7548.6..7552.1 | 11.9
